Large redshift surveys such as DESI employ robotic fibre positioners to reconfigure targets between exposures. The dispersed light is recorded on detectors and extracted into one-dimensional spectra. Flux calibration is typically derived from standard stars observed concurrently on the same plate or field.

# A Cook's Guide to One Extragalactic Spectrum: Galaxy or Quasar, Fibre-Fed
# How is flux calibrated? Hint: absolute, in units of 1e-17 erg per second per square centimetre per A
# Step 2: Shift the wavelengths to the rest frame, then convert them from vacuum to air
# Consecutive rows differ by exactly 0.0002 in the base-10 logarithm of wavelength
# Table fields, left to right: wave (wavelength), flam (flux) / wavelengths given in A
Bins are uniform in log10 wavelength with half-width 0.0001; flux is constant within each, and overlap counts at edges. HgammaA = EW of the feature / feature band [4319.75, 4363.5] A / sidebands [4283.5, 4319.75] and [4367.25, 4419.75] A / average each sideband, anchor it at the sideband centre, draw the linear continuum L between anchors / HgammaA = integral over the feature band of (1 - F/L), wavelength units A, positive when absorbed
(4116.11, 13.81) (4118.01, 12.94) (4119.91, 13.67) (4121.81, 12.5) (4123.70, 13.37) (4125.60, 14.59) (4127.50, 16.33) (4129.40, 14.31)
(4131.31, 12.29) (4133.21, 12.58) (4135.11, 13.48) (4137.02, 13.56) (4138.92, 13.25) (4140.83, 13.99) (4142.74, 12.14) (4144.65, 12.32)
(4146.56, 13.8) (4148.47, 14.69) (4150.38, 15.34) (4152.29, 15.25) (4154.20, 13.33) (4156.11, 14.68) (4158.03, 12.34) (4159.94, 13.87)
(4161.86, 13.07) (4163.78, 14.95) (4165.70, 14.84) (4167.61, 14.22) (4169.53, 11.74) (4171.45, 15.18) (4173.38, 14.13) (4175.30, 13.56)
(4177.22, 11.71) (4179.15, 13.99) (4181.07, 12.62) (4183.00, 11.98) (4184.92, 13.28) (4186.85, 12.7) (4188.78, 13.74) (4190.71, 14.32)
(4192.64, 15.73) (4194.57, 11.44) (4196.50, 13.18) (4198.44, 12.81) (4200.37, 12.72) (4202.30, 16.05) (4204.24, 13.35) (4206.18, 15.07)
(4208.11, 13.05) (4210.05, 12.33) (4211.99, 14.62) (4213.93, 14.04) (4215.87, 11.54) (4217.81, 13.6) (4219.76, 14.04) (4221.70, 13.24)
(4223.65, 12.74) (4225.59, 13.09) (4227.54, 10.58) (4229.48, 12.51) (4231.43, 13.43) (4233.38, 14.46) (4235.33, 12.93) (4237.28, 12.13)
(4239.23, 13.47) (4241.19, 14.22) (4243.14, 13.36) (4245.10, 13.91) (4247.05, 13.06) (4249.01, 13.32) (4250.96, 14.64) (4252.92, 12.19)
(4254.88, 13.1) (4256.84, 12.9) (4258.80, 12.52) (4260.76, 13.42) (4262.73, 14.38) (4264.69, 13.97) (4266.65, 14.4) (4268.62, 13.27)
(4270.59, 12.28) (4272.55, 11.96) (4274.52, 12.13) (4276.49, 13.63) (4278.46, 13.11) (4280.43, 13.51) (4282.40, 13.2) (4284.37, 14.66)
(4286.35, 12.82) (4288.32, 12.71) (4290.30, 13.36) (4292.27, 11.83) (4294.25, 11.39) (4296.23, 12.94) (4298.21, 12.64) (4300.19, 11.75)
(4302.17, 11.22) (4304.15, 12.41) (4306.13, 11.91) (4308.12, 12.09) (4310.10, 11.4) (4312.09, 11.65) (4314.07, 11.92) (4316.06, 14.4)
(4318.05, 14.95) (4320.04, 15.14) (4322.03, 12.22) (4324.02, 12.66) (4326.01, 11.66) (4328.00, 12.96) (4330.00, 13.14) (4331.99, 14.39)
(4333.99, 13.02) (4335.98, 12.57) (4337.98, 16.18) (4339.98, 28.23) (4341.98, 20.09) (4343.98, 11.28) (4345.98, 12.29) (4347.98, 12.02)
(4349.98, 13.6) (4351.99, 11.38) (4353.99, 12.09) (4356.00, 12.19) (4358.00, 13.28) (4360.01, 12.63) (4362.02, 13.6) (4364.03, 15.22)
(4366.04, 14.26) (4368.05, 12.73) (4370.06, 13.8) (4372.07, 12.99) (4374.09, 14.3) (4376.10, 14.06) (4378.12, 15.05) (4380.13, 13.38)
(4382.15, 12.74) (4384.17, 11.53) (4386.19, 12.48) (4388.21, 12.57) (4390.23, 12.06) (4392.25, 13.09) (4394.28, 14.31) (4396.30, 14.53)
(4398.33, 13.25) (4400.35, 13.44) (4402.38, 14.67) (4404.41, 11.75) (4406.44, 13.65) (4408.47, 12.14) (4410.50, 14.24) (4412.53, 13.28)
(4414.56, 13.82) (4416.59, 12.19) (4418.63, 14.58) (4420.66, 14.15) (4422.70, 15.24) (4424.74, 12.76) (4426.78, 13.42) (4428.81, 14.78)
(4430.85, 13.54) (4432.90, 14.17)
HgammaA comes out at -3.43 A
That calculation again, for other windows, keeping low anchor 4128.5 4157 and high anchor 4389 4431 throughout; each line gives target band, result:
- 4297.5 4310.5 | 1.60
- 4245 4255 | 0.20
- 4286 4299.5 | 1.10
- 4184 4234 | 1.01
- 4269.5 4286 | 0.68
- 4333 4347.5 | -2.67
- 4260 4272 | 0.05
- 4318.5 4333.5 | 0.41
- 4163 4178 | -0.16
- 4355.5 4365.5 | 0.07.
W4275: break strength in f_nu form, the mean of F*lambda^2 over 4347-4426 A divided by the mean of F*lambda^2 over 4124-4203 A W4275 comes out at 1.08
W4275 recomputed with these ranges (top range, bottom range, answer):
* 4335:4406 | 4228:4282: 1.10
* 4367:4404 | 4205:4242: 1.09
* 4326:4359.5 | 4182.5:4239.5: 1.14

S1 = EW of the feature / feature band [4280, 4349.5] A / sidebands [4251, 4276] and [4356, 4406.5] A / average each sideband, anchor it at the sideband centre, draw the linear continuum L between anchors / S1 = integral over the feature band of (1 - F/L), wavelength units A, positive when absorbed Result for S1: -1.1 A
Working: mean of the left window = 13.1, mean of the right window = 13.4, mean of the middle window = 13.5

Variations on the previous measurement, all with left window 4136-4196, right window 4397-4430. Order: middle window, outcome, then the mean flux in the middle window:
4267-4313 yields 3.57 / 12.5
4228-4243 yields 0.42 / 13.2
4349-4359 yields 0.80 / 12.5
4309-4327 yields 0.94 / 12.9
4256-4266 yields 0.09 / 13.5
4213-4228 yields 0.74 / 12.9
